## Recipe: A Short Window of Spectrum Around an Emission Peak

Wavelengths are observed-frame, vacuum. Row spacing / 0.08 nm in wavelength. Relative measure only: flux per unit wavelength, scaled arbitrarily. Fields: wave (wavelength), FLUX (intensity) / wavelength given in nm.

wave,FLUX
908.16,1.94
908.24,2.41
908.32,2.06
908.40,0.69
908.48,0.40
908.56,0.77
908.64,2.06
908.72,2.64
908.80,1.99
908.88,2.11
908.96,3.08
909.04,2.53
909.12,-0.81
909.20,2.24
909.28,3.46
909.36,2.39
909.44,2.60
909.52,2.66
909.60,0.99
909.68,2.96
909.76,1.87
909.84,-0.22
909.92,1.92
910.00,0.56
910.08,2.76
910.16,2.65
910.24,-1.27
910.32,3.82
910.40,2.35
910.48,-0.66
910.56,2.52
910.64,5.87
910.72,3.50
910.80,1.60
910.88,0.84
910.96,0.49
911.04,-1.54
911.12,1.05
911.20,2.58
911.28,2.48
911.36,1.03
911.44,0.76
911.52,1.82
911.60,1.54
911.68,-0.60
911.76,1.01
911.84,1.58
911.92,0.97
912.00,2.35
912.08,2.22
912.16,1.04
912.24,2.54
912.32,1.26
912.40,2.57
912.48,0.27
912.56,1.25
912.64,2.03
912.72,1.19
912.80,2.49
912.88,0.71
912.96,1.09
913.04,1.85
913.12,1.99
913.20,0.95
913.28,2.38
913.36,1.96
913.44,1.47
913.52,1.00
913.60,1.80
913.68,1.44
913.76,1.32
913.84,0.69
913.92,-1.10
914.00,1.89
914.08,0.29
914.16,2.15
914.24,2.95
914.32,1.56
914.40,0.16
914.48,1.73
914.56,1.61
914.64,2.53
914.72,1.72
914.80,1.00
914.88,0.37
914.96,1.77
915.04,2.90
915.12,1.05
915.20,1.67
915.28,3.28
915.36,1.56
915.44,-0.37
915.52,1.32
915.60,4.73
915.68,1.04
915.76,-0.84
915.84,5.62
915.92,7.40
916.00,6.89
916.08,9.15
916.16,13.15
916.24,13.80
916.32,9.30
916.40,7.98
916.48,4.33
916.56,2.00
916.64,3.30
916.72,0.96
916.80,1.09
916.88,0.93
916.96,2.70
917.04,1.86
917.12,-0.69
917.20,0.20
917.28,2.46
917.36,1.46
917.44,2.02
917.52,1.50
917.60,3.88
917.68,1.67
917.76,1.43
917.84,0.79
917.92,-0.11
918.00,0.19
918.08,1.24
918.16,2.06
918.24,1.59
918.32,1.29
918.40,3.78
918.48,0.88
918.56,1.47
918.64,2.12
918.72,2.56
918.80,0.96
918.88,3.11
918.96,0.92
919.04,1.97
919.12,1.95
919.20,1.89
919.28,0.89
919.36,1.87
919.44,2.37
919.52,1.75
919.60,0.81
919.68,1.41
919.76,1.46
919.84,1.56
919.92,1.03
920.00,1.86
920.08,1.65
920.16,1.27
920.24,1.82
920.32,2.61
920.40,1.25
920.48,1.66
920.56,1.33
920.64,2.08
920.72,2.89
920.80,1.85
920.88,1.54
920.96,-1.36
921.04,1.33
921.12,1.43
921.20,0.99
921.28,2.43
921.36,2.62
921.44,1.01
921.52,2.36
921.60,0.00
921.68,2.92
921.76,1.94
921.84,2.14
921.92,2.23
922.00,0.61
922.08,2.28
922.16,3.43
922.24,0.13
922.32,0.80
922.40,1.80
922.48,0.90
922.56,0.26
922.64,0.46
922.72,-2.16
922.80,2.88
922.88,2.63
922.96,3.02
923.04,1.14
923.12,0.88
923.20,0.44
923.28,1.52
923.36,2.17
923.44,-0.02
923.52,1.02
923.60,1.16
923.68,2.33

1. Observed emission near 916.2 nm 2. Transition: H-beta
